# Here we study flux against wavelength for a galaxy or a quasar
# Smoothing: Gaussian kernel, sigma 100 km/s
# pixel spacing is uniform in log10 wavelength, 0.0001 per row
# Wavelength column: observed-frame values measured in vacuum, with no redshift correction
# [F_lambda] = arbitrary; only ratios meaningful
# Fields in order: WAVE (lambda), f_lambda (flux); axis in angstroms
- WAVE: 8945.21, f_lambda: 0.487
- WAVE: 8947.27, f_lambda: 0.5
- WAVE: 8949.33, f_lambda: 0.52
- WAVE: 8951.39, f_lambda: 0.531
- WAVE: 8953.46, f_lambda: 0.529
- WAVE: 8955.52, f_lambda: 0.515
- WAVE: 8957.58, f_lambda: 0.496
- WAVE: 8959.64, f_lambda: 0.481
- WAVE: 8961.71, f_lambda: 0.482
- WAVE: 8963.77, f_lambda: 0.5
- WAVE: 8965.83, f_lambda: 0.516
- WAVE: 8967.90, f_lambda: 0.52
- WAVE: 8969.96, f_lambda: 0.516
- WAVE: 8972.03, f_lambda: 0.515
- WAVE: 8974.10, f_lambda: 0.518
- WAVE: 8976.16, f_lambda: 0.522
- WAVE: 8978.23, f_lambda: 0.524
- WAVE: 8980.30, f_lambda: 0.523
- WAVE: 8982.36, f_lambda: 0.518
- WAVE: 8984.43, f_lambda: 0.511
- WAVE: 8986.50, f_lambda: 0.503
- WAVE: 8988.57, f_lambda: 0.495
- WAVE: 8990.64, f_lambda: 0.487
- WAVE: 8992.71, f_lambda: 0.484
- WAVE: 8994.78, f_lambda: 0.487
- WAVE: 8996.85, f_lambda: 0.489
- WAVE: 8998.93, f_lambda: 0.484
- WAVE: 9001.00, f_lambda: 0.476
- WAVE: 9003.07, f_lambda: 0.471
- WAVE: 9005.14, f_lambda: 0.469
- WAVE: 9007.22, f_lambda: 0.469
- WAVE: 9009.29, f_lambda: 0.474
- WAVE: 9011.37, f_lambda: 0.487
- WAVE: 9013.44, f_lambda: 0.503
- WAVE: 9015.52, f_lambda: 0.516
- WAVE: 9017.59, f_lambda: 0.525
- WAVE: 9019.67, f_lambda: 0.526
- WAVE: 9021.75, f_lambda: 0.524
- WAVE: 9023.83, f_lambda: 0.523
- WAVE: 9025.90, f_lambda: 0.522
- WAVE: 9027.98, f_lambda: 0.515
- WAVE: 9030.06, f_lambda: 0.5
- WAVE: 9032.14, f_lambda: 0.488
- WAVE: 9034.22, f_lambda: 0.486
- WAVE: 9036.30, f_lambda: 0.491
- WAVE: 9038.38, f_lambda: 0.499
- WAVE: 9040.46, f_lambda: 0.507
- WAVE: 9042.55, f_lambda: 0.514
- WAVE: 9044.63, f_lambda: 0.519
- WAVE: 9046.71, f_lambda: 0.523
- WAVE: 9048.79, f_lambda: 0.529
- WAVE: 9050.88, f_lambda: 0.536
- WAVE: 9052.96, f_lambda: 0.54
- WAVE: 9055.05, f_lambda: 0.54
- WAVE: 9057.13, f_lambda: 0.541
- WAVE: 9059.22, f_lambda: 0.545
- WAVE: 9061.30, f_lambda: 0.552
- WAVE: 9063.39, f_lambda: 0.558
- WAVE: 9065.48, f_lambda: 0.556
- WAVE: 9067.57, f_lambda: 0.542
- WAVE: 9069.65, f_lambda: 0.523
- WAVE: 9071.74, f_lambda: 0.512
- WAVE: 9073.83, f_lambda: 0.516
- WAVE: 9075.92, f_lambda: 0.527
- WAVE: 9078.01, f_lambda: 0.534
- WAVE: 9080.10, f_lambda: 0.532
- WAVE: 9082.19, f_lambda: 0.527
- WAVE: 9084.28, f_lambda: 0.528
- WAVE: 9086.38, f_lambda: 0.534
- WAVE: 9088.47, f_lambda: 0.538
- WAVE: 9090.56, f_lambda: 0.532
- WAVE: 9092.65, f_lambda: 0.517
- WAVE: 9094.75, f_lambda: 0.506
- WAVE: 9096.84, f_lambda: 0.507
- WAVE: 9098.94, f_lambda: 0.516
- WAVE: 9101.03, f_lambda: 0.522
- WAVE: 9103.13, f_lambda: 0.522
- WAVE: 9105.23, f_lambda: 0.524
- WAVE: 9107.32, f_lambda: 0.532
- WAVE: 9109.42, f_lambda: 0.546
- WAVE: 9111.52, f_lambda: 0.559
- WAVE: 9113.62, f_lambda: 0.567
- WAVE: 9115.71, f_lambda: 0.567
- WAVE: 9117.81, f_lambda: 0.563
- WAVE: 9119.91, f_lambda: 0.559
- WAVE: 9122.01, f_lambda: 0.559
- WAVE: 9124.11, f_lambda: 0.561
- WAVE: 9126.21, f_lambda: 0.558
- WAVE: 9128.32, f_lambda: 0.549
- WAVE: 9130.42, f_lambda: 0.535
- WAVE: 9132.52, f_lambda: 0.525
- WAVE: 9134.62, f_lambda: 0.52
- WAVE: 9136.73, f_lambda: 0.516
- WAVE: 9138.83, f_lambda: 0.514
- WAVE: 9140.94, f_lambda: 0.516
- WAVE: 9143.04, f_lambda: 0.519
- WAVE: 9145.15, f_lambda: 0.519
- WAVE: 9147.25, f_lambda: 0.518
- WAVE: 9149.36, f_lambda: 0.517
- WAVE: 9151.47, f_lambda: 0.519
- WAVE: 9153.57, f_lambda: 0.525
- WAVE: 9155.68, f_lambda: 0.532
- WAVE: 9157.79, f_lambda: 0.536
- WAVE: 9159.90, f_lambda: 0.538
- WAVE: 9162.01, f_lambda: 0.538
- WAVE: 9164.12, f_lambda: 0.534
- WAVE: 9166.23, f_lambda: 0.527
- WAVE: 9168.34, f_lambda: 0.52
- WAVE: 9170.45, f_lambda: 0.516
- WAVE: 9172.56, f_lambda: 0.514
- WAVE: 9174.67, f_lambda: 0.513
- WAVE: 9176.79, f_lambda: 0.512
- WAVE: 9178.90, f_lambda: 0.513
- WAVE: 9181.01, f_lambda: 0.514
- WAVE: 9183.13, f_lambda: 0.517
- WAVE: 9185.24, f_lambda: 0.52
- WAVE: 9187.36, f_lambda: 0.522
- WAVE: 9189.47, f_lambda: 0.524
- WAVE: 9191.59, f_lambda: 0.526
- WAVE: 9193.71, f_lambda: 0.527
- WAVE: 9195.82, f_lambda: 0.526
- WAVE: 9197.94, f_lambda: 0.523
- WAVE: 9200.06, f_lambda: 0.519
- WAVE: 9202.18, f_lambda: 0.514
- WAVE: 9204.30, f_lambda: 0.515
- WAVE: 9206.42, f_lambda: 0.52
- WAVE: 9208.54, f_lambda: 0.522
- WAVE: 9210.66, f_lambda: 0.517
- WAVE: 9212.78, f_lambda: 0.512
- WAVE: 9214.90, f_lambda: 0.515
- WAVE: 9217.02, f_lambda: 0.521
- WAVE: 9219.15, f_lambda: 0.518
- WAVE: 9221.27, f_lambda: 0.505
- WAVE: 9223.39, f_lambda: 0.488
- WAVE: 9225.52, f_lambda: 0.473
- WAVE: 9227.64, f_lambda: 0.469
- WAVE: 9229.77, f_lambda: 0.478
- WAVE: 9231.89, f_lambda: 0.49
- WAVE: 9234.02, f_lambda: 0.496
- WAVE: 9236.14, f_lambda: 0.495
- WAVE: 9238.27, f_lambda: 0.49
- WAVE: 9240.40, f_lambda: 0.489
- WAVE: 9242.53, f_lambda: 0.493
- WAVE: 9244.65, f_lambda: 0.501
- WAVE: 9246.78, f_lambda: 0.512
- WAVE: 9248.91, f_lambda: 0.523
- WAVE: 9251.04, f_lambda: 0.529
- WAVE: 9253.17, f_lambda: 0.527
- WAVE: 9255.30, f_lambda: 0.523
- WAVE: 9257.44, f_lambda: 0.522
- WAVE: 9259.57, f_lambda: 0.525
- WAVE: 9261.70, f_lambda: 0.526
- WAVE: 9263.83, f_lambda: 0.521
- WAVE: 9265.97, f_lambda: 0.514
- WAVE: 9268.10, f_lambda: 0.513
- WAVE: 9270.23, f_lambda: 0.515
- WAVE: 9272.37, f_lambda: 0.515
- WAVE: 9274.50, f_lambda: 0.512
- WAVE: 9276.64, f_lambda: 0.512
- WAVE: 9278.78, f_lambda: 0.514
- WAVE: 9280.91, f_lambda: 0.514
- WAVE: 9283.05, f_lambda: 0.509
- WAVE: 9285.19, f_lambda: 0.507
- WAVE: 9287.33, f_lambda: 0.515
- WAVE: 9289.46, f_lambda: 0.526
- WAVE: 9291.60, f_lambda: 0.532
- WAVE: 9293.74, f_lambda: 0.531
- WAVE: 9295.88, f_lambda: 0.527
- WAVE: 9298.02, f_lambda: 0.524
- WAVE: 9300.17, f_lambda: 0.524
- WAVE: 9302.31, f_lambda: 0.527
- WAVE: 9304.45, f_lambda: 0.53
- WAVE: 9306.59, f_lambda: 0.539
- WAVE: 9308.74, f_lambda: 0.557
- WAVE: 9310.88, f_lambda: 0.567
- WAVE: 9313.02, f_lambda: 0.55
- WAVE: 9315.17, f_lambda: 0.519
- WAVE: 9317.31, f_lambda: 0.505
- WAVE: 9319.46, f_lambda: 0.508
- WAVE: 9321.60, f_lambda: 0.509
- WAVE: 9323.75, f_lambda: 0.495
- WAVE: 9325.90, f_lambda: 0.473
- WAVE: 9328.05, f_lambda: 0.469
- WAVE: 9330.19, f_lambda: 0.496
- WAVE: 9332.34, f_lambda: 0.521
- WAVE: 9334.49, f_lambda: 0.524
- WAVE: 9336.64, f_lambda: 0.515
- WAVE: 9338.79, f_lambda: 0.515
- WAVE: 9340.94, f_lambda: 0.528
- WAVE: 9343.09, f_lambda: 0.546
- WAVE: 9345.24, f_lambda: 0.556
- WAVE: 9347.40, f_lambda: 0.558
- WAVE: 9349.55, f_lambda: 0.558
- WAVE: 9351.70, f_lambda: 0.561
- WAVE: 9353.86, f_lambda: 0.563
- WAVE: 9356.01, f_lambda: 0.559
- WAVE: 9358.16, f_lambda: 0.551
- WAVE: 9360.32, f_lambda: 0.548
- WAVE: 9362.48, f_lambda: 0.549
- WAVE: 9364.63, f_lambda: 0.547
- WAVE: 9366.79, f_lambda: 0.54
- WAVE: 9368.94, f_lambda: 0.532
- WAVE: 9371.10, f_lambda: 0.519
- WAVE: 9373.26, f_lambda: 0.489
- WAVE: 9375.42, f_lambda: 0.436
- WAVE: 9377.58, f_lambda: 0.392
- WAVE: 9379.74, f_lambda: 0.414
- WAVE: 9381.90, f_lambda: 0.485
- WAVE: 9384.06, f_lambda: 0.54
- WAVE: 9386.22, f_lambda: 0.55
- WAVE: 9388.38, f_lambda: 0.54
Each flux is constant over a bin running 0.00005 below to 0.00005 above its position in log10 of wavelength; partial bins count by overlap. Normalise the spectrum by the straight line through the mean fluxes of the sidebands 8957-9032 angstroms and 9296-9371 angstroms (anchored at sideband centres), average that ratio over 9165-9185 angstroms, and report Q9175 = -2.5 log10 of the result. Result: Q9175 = 0.00 mag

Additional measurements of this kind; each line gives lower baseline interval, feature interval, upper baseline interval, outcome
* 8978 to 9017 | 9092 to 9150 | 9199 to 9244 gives -0.08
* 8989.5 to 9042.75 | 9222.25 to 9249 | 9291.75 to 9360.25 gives 0.06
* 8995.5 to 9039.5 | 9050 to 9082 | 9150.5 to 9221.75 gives -0.07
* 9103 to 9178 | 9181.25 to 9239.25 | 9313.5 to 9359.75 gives 0.04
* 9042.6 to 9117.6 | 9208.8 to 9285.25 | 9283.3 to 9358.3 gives 0.04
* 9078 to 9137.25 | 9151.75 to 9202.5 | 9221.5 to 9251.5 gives -0.02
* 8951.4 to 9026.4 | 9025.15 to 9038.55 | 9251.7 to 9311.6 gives 0.01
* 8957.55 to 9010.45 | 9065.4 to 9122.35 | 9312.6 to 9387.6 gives -0.06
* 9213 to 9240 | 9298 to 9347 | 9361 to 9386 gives -0.05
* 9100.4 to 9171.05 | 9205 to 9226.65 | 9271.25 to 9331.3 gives 0.04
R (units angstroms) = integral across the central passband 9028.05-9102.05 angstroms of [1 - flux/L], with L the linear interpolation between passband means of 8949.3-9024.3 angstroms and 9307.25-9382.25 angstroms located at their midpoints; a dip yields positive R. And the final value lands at -2.52 angstroms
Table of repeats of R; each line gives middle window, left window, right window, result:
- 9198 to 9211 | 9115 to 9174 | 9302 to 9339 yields 0.2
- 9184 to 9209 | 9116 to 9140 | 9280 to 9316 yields 0.7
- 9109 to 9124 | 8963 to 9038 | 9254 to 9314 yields -1.4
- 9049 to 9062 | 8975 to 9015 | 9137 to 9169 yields -0.9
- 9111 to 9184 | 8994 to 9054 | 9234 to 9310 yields -3.0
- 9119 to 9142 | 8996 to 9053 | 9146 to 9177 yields -0.8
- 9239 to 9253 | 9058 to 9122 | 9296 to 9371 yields 0.6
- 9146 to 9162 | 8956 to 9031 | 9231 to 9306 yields -0.5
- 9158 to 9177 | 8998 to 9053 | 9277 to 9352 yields -0.4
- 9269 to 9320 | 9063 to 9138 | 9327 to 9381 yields -0.1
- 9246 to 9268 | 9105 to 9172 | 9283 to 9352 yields 0.3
